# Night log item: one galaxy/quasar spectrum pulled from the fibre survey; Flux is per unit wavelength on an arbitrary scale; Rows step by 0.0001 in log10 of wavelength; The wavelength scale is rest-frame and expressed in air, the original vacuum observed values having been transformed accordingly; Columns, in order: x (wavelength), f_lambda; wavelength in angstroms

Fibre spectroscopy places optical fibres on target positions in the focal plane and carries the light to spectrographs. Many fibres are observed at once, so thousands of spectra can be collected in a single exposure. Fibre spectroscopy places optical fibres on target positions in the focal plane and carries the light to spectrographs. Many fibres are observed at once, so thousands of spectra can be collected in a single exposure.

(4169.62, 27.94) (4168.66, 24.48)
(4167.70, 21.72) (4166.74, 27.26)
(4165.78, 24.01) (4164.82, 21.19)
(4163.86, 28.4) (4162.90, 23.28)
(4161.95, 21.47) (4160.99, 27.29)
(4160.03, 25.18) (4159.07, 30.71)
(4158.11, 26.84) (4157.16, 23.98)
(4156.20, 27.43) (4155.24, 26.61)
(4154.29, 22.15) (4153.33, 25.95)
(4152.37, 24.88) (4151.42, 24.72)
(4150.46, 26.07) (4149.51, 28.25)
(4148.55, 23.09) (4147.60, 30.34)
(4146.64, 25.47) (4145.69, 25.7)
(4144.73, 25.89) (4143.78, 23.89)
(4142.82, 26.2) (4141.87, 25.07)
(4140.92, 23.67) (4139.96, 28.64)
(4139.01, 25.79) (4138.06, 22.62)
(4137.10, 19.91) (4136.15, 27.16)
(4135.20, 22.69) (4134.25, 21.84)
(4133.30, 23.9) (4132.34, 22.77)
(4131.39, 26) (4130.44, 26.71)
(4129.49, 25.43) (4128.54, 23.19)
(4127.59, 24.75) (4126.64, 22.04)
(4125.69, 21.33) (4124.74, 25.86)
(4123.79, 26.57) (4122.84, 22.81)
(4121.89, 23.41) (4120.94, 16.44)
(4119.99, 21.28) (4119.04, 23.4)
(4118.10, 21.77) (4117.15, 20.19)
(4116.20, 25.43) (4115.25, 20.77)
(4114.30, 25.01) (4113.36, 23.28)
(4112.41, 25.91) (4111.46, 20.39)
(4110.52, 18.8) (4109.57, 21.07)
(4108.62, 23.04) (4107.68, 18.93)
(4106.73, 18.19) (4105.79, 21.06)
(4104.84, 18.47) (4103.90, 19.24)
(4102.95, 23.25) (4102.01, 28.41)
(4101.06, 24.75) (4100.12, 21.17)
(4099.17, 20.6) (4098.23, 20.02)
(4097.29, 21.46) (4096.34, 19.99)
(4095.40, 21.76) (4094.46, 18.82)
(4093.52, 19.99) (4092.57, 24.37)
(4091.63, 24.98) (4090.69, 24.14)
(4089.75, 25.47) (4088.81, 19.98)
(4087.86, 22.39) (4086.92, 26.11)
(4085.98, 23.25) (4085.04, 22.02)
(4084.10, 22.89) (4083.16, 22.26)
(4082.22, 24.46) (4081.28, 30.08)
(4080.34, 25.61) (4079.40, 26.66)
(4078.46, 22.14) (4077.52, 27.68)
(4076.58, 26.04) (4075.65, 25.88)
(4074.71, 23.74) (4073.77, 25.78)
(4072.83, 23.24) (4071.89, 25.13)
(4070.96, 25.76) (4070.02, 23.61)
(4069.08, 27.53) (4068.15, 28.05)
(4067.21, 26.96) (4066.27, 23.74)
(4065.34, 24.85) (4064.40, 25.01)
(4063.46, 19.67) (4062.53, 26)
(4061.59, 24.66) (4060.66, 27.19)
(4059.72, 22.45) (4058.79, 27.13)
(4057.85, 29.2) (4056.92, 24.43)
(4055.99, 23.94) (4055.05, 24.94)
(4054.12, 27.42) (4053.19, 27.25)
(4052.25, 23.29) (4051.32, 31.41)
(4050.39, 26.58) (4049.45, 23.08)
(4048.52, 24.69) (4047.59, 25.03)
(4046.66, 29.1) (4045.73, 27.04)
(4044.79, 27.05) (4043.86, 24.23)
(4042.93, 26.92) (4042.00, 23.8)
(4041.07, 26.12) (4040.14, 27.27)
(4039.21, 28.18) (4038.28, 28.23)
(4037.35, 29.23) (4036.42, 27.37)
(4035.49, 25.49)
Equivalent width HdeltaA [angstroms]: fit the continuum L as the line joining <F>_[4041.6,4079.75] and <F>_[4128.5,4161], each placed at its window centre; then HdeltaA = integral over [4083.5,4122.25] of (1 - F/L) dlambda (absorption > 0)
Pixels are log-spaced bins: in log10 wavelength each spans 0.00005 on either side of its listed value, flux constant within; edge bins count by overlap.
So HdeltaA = 5.3 angstroms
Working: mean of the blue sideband 25.6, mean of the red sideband 25.3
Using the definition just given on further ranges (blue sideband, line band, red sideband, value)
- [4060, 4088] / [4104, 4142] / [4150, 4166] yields 3.5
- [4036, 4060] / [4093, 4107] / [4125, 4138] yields 2.0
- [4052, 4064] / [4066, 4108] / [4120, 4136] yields 1.8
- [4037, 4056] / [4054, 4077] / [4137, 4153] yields 0.9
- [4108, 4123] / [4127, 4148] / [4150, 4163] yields -0.8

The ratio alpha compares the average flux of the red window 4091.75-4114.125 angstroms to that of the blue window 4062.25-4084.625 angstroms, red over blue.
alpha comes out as 0.9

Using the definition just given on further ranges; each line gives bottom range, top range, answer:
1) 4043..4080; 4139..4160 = 1.01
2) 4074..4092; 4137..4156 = 1.03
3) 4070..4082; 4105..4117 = 0.85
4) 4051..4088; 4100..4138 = 0.90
